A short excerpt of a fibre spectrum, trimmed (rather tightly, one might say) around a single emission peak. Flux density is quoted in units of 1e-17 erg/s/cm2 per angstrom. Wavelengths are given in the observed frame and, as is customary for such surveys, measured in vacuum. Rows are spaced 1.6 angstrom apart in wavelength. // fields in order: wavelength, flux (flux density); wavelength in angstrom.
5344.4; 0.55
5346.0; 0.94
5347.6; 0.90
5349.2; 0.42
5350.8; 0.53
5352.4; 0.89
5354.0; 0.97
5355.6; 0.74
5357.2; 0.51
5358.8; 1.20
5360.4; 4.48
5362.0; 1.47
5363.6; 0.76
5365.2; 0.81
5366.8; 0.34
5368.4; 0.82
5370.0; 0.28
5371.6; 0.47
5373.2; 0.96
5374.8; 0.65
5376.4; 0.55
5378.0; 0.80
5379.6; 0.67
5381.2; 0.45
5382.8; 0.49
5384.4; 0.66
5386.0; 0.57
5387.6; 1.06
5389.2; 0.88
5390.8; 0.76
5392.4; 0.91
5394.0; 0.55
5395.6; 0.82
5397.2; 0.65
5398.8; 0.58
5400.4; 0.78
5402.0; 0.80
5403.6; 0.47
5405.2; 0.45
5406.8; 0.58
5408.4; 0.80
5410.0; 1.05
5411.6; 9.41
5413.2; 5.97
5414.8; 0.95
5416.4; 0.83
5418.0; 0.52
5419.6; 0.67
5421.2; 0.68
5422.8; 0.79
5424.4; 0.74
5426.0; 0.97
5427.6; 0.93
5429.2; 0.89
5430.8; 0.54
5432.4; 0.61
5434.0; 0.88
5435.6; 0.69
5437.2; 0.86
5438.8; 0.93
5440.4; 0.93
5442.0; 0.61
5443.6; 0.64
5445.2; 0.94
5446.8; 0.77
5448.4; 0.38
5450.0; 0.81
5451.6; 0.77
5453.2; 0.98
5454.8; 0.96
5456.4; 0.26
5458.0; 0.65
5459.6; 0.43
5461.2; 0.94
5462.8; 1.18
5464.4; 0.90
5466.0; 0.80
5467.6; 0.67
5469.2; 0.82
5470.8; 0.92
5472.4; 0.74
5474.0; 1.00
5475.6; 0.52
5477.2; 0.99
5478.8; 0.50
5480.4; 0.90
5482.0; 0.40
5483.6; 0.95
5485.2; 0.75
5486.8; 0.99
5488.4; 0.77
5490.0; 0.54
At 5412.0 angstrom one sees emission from [O III] 5007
